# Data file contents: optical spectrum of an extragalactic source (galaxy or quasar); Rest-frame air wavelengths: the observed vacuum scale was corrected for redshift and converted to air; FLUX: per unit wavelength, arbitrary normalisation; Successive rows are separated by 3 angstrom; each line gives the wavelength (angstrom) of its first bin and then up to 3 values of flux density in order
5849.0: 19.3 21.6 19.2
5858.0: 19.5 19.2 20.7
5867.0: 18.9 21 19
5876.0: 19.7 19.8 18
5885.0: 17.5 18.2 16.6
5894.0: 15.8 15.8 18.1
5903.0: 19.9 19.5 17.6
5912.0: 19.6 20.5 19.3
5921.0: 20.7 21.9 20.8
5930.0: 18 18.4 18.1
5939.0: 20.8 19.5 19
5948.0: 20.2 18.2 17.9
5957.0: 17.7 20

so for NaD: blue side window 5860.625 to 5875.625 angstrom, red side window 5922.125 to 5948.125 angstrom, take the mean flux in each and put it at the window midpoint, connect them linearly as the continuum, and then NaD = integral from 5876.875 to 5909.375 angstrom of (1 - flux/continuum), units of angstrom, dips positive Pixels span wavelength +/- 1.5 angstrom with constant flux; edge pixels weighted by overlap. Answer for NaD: 3.0 angstrom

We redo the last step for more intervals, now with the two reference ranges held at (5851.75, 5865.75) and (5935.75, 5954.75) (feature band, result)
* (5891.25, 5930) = 0.9 angstrom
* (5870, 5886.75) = 0.6 angstrom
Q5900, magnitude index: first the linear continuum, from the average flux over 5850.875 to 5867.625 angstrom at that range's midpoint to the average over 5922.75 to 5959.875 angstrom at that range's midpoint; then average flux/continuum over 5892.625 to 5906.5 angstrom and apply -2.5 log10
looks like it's 0.11 mag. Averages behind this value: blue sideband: 19.9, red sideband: 19.2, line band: 17.7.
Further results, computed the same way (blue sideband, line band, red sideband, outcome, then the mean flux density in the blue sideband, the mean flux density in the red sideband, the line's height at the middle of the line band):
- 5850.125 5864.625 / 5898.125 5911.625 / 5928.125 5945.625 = 0.036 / 20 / 19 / 19.4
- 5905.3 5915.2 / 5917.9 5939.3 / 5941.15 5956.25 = -0.040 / 19.1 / 18.9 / 19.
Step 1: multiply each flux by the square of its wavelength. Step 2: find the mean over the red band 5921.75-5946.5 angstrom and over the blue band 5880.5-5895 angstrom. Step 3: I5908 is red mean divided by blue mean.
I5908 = 1.15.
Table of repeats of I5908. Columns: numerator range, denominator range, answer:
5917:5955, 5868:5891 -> 1.05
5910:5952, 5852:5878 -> 1.02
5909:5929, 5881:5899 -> 1.20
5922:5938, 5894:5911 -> 1.09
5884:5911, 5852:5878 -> 0.91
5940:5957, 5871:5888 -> 1.03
